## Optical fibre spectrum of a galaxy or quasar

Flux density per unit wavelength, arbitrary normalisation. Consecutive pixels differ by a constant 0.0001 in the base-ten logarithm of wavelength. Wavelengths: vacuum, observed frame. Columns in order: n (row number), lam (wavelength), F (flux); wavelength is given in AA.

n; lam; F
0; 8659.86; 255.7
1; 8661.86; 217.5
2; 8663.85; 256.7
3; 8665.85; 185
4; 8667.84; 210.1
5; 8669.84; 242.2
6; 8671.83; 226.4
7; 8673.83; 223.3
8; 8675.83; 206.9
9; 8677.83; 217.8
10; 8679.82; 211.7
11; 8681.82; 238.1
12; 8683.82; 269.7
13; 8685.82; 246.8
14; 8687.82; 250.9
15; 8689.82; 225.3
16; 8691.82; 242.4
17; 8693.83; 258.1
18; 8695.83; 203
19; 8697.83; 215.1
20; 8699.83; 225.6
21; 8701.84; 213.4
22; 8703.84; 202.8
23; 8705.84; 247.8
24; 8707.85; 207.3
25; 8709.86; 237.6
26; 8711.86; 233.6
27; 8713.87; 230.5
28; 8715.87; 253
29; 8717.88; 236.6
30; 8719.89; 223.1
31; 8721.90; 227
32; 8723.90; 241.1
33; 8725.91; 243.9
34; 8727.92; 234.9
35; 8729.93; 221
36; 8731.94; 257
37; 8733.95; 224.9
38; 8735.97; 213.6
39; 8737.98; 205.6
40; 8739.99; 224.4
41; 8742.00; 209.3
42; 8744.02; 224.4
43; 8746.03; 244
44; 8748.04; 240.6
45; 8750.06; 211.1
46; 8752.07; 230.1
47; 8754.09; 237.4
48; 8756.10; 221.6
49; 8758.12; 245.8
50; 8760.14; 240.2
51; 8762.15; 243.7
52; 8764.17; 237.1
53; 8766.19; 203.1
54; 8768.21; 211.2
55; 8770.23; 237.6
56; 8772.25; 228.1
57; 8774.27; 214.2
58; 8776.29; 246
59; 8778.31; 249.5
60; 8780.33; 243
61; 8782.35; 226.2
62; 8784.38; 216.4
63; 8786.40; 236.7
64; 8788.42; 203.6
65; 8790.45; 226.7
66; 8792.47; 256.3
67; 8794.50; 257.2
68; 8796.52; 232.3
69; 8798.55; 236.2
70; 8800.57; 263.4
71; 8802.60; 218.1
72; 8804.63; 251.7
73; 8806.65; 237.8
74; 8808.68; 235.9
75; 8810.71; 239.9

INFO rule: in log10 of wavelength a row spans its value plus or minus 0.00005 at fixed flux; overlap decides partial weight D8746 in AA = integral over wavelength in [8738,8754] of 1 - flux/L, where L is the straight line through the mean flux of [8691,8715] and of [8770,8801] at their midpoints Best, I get 0.4 AA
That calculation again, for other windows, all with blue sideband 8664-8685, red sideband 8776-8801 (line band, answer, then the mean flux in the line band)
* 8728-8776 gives 1.1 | 228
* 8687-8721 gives -0.3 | 230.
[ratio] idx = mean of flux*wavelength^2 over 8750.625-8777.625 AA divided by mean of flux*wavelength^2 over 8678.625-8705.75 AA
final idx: 1.0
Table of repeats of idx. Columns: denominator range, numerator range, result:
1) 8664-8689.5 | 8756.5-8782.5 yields 1.04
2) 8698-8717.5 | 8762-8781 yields 1.03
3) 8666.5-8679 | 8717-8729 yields 1.08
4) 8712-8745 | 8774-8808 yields 1.05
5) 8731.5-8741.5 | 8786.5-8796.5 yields 1.07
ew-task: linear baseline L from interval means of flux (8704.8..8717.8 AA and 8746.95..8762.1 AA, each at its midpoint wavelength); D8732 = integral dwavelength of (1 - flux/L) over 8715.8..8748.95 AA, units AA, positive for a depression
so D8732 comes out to 0.6 AA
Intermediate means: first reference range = 235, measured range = 230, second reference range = 233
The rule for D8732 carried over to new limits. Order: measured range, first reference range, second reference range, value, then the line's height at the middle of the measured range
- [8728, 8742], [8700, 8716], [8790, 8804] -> 0.45 AA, 231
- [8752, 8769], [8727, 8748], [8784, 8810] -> 0.02 AA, 231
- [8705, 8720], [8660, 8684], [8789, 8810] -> -0.27 AA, 230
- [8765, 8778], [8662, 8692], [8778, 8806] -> 0.58 AA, 235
